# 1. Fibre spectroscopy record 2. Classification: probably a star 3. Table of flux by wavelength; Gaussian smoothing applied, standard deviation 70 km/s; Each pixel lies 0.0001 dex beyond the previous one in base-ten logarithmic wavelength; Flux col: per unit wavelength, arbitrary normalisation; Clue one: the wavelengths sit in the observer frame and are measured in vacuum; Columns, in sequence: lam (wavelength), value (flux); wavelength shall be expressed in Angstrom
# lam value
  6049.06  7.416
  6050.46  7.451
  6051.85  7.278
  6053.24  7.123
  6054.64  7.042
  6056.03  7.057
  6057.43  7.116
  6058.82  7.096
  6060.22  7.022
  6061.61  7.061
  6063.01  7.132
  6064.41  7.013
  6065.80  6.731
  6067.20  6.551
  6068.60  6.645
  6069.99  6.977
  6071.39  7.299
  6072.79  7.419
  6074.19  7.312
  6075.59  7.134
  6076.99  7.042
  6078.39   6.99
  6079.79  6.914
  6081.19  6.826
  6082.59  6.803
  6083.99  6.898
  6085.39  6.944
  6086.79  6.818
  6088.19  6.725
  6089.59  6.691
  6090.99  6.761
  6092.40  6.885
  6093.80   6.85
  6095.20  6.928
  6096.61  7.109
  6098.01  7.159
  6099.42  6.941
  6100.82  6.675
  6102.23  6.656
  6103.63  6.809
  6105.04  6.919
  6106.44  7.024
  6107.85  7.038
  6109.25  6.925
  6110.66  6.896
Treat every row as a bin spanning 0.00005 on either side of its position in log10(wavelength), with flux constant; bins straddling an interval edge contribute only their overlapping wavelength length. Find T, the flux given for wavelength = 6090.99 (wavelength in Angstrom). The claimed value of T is 6.761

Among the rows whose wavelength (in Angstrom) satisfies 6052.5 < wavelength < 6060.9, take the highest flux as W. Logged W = 7.123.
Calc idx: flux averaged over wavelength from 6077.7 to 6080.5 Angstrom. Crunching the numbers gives 6.95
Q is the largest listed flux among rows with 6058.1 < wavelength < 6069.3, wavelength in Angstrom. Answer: 7.132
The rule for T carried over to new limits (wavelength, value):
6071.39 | 7.299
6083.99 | 6.898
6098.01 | 7.159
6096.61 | 7.109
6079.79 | 6.914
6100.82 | 6.675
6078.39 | 6.99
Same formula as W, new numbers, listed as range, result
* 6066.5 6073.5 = 7.419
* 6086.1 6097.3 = 7.109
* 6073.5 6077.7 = 7.312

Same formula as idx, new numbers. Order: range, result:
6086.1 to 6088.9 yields 6.78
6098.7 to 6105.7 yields 6.79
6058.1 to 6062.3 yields 7.07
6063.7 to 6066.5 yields 6.88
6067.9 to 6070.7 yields 6.82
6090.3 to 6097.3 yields 6.9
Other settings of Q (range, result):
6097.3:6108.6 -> 7.159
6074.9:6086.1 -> 7.134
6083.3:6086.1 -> 6.944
